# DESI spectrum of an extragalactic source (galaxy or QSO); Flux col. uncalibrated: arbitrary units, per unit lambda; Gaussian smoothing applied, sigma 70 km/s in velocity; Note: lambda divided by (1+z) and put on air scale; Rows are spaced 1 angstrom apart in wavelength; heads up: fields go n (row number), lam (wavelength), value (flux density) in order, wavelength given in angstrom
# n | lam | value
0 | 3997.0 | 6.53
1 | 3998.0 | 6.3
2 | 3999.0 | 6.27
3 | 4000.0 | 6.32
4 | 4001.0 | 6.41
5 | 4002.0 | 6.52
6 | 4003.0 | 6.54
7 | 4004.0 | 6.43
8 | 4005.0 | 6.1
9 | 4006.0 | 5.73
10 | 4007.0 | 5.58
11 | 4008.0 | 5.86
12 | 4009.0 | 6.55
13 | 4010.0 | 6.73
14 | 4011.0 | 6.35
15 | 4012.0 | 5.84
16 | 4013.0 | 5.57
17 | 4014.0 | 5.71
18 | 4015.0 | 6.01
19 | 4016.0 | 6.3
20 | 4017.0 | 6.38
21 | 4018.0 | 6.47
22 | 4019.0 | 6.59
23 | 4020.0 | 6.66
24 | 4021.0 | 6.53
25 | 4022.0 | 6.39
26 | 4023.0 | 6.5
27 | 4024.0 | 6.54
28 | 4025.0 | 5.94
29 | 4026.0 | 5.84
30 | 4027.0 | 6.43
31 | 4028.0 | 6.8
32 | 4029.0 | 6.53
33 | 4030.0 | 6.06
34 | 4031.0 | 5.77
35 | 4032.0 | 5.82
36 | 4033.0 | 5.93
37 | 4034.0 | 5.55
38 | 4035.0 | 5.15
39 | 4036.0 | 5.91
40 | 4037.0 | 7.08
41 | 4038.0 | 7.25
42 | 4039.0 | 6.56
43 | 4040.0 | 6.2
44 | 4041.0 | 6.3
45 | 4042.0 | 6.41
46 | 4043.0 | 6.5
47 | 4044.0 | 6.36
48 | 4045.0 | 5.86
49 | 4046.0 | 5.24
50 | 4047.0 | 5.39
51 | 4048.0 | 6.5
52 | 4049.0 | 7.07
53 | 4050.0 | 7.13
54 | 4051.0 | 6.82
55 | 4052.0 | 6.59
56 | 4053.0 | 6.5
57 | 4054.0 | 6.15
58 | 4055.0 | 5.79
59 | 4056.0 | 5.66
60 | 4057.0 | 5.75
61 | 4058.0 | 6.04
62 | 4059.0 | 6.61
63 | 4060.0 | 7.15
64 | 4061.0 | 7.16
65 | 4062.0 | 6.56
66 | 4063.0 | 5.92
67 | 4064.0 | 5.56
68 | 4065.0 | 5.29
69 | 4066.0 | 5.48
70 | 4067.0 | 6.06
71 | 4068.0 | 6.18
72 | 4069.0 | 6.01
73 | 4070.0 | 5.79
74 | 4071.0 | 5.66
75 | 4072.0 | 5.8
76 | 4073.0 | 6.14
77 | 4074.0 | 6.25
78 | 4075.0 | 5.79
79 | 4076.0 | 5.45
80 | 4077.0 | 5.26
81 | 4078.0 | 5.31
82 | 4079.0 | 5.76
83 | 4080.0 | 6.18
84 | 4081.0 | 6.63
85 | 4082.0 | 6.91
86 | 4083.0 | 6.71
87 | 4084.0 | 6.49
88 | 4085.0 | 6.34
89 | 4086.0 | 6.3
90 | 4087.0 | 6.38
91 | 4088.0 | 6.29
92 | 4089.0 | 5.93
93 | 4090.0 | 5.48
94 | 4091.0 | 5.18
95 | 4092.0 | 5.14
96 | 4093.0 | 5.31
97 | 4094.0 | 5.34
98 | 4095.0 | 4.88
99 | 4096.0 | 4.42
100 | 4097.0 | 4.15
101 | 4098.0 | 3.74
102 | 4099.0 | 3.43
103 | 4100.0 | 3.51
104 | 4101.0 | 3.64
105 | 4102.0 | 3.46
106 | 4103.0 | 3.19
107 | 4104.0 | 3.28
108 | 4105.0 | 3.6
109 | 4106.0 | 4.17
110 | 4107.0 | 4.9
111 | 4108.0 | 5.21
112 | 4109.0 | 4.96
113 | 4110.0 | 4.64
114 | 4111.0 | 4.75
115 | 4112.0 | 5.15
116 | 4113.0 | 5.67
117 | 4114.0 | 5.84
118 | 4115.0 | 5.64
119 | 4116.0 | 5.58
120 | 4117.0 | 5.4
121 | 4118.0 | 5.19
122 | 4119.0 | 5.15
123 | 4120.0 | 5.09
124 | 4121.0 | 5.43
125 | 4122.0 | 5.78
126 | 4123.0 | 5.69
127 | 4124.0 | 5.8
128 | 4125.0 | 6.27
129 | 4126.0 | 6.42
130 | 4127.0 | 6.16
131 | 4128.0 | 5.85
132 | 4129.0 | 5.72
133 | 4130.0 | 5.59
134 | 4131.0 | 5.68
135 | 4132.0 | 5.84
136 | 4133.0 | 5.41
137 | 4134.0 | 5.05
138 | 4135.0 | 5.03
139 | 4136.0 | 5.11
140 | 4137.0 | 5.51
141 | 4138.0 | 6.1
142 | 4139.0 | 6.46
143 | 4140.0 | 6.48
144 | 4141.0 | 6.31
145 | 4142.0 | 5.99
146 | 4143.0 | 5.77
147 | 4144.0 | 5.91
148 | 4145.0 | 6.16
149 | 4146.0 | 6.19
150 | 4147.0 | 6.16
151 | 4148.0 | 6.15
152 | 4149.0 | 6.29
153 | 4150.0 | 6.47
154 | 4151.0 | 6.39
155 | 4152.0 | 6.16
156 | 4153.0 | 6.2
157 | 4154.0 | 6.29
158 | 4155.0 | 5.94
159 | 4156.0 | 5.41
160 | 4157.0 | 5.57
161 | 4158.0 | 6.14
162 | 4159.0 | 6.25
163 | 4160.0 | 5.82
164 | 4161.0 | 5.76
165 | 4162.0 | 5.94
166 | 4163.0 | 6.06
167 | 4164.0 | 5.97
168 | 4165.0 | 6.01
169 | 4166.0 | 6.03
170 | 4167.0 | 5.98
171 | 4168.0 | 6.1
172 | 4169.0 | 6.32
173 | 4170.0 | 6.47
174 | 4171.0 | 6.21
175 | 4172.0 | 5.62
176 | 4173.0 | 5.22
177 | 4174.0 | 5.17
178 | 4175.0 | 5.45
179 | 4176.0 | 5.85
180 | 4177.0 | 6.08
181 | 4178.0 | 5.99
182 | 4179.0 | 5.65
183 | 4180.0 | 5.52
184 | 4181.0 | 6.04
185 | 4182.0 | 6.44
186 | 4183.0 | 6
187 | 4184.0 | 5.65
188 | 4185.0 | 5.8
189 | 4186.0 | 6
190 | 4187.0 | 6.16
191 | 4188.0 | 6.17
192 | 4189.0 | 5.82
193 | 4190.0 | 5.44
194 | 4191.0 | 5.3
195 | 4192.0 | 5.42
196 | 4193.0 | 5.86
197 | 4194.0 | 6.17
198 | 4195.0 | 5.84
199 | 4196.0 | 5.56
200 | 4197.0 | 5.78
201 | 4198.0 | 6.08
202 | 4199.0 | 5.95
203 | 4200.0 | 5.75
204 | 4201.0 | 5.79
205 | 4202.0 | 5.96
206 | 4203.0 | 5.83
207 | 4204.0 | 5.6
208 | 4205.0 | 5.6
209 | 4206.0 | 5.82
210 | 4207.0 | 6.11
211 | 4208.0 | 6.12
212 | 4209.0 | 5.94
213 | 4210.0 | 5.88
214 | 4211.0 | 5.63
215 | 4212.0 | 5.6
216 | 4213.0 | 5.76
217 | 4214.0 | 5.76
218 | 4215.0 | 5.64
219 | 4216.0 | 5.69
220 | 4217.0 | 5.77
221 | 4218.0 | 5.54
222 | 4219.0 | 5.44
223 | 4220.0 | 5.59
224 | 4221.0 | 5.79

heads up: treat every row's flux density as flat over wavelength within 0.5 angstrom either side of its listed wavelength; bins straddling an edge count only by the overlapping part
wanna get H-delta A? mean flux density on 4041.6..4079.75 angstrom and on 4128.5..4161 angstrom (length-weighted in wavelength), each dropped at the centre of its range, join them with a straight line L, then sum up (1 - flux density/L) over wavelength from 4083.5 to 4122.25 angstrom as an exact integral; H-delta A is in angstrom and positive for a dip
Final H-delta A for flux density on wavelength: 6.6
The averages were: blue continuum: 6.08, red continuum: 5.92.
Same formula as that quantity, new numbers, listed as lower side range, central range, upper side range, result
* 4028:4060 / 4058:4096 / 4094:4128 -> -2.60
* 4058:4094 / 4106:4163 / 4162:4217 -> 1.79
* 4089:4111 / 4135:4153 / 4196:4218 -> -3.92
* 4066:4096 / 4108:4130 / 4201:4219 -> 1.17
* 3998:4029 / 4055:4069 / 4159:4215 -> 0.13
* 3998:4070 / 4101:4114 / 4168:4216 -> 3.44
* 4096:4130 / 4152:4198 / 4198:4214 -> -2.99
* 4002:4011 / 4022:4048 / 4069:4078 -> -0.63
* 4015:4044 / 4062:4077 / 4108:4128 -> 0.30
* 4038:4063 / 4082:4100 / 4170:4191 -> 2.38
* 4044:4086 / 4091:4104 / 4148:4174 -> 4.06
